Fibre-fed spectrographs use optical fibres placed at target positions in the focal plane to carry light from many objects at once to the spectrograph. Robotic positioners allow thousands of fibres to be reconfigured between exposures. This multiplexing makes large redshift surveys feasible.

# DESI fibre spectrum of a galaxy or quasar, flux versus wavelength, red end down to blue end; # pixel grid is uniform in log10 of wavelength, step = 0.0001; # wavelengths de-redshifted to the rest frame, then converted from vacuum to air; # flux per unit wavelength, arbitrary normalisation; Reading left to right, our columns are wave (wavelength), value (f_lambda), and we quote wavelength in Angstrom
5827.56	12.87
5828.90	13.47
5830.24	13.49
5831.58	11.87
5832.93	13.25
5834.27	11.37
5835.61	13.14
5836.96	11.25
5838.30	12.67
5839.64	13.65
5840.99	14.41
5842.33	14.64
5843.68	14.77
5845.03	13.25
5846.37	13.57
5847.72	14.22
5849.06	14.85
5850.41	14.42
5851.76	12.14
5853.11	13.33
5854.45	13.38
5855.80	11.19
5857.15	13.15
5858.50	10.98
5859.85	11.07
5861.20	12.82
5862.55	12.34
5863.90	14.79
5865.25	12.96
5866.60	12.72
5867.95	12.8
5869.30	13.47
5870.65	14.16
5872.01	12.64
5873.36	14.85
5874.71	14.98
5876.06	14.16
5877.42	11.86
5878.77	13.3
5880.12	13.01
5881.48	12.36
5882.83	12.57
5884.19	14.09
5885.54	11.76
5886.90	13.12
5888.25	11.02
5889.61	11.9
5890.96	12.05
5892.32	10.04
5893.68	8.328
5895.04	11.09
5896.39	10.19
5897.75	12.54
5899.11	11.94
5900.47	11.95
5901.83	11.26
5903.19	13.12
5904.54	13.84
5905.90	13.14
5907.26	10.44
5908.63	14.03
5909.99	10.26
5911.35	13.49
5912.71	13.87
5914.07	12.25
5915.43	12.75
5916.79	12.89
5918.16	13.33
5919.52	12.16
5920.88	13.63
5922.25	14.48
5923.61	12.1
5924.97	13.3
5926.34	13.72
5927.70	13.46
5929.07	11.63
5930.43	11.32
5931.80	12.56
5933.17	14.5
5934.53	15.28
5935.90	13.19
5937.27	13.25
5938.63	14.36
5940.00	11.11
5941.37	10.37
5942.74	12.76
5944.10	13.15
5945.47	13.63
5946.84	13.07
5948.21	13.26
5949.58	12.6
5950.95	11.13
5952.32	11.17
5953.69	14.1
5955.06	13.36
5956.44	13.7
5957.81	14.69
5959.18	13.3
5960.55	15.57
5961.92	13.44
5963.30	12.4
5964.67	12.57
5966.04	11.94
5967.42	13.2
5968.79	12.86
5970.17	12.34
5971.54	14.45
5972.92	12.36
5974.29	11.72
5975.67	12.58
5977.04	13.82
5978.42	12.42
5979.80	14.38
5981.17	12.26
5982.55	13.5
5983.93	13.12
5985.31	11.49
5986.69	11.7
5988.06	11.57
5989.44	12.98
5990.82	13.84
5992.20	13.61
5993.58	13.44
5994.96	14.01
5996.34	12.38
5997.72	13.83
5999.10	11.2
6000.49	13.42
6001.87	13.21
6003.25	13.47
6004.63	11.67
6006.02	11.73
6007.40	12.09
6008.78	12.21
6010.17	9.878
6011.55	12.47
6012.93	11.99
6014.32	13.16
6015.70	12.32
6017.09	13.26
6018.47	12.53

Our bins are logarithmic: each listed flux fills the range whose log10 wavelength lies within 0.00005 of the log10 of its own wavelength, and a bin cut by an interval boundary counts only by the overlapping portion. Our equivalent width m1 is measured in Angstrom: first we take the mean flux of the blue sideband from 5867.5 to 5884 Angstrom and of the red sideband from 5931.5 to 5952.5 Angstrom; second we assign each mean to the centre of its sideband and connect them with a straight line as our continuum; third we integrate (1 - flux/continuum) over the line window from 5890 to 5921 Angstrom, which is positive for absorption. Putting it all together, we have 2.5 Angstrom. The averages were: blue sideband 13.4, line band 12.1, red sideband 12.9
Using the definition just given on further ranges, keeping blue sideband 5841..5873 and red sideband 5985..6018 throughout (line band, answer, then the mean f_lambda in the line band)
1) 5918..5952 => -0.10 Angstrom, 12.9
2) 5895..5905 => 0.79 Angstrom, 12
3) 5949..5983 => -0.83 Angstrom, 13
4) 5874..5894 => 1.13 Angstrom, 12.4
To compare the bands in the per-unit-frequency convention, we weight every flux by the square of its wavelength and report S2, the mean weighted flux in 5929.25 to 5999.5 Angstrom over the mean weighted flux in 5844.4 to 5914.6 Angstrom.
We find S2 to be 1.06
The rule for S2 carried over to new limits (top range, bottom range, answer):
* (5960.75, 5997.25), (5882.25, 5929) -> 1.07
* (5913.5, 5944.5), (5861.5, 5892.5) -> 1.02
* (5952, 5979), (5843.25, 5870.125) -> 1.04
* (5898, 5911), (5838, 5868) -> 0.94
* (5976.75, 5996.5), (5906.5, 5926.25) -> 1.04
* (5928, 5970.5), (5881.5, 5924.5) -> 1.07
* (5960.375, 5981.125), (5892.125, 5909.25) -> 1.13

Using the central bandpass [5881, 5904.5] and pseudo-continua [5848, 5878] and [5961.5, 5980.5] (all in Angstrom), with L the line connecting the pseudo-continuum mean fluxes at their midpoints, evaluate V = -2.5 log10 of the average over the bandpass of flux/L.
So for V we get 0.11 mag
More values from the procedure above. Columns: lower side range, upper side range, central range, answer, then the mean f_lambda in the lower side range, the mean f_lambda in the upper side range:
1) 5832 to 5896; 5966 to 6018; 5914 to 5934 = -0.02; 12.8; 12.7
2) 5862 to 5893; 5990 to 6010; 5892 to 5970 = 0.01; 12.9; 12.8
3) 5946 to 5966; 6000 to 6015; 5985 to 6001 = -0.02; 13.1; 12.3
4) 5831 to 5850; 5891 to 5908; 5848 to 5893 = -0.04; 13.4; 11.5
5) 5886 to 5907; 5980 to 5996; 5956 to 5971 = -0.06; 11.7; 12.9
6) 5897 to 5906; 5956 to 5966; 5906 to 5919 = 0.01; 12.5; 13.6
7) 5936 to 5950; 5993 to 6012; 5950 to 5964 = -0.05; 12.8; 12.5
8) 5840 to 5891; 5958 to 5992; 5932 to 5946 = -0.01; 13.1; 12.9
